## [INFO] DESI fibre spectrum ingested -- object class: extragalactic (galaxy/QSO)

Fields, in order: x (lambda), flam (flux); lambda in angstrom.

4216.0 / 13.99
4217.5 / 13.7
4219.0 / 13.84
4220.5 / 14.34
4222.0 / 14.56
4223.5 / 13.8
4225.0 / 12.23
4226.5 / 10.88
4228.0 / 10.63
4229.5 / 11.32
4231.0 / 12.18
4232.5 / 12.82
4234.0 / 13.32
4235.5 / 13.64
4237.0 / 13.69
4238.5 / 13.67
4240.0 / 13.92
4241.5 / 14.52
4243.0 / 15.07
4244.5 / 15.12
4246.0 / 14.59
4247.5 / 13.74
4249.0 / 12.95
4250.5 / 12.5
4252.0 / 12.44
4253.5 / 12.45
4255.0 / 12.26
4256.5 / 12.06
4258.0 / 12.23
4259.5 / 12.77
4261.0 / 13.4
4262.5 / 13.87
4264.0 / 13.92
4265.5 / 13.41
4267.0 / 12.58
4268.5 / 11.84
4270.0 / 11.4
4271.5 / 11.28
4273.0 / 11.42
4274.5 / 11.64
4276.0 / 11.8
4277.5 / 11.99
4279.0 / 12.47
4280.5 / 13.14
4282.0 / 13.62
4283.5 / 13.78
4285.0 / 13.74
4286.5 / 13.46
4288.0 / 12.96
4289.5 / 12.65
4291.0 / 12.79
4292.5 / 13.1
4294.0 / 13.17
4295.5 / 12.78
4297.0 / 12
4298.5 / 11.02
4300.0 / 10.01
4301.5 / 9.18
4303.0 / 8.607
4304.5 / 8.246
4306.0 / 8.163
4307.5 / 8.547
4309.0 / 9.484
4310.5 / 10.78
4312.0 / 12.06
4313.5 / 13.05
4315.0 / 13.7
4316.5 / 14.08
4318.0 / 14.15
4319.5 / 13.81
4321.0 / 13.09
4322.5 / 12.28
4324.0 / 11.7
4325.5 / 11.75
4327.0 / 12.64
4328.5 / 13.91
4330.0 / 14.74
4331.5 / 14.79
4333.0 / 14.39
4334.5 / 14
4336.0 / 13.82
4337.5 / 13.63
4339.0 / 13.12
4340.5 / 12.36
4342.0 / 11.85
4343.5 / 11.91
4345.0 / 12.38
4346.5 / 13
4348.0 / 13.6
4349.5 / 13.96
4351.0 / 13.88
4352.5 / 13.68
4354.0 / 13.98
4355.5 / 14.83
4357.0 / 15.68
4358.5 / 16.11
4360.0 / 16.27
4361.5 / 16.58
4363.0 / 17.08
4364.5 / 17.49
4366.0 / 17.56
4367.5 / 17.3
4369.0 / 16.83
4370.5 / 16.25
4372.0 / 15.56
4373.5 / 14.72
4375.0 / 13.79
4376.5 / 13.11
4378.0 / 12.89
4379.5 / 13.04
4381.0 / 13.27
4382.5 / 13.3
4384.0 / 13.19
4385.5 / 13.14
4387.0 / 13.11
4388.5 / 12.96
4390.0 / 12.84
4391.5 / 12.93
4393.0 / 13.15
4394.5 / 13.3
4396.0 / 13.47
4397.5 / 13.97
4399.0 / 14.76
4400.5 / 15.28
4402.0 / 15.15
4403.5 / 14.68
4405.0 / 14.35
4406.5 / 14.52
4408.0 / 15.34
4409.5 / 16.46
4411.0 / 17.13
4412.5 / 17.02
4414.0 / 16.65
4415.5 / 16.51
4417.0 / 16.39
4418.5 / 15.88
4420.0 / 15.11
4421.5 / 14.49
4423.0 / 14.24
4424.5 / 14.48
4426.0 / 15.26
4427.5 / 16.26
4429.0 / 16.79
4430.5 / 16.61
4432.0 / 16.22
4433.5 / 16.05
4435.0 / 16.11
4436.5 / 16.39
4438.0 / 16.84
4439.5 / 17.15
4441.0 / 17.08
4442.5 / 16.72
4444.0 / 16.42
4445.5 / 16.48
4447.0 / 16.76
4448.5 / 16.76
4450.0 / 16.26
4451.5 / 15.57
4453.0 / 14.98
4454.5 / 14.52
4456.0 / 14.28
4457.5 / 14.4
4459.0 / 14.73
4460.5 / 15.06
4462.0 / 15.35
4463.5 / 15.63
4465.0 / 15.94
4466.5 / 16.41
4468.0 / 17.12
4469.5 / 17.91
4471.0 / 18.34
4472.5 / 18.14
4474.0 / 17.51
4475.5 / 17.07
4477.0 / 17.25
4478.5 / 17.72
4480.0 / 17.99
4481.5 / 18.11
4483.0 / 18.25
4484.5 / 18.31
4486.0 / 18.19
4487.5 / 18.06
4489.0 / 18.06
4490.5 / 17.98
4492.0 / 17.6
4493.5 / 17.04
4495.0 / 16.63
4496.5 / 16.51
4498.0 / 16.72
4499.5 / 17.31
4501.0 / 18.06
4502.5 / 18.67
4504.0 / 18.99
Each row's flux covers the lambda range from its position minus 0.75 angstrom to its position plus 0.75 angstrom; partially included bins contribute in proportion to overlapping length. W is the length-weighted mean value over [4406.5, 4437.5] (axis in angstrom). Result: 15.9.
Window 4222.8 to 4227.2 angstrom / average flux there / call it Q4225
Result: 12.3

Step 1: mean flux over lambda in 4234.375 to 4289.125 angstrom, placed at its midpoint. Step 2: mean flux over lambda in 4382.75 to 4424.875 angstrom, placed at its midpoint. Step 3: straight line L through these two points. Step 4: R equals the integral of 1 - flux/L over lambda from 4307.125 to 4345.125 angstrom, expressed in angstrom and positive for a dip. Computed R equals 2.63 angstrom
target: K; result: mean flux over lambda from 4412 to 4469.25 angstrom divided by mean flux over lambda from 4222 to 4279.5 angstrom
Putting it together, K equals 1.2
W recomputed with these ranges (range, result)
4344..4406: 14.4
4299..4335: 11.9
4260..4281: 12.4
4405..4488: 16.4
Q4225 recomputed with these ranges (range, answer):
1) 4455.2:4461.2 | 14.6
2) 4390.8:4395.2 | 13.1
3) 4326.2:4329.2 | 13.2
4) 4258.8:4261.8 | 13.1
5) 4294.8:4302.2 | 11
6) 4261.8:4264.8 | 13.9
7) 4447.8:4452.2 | 16.2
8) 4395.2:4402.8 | 14.5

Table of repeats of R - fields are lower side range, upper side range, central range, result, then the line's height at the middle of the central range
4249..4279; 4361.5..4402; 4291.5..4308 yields 3.2 angstrom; 13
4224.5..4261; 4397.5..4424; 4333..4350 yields 1.6 angstrom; 14.4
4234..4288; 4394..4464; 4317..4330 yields 0.9 angstrom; 14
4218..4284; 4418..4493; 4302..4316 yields 3.6 angstrom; 13.9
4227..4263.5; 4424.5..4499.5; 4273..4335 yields 8.0 angstrom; 14.1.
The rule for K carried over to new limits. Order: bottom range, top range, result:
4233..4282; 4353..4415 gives 1.14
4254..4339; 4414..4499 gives 1.33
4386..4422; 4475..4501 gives 1.19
